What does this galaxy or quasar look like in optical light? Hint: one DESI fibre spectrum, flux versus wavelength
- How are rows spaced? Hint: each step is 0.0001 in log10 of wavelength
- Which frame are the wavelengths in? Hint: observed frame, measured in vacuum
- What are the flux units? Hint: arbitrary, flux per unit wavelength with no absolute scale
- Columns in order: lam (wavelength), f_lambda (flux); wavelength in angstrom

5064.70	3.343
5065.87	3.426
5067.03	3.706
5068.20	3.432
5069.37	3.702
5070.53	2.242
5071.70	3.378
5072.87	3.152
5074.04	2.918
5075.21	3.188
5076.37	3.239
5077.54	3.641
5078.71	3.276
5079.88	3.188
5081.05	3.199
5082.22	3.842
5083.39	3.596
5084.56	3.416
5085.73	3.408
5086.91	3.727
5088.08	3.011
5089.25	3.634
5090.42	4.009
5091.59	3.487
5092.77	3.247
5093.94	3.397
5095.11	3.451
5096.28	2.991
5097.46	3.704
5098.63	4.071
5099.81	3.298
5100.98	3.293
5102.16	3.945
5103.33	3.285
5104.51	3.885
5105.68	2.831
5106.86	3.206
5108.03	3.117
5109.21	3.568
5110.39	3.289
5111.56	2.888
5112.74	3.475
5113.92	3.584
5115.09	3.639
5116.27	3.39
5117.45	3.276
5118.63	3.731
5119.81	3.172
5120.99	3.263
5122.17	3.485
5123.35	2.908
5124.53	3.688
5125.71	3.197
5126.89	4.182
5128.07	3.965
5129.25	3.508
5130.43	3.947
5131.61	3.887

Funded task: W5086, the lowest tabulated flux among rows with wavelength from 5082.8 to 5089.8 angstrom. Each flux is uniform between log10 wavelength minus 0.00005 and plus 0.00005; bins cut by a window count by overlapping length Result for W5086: 3.011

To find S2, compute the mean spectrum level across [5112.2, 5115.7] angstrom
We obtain 3.57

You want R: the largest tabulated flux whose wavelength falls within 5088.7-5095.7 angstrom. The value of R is 4.009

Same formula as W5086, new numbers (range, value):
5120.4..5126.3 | 2.908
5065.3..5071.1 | 2.242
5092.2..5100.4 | 2.991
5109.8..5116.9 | 2.888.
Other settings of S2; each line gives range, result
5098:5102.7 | 3.65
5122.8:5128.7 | 3.59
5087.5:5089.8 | 3.32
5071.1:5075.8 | 3.16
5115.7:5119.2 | 3.46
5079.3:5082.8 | 3.41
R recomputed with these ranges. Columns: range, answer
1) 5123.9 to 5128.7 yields 4.182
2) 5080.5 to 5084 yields 3.842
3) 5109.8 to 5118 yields 3.639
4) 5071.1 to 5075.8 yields 3.378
